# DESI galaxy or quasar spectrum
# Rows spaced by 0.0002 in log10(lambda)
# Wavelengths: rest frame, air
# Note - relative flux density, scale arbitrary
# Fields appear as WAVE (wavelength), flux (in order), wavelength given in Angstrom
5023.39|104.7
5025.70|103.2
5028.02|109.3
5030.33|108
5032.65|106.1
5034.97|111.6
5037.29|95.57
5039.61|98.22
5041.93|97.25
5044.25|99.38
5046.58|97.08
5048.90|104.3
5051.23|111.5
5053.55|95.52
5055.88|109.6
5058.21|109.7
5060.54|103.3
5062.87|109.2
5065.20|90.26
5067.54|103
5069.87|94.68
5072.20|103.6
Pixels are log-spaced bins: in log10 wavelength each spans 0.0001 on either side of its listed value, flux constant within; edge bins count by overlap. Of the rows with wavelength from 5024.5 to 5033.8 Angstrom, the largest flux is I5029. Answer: 109.3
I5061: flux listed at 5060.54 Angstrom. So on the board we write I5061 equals 103.3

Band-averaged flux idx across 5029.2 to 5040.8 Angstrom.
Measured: 104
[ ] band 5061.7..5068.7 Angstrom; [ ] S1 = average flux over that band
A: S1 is 101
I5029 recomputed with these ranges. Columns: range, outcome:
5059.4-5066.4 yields 109.2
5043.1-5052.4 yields 111.5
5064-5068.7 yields 103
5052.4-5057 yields 109.6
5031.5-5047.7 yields 111.6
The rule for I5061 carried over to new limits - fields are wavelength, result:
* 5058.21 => 109.7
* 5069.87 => 94.68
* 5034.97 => 111.6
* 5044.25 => 99.38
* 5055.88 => 109.6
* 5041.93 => 97.25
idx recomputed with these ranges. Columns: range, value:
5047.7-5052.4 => 108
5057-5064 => 107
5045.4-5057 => 104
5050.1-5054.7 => 104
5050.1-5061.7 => 106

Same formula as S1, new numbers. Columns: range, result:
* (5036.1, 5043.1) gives 97.1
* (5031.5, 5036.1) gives 109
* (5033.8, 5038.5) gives 103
